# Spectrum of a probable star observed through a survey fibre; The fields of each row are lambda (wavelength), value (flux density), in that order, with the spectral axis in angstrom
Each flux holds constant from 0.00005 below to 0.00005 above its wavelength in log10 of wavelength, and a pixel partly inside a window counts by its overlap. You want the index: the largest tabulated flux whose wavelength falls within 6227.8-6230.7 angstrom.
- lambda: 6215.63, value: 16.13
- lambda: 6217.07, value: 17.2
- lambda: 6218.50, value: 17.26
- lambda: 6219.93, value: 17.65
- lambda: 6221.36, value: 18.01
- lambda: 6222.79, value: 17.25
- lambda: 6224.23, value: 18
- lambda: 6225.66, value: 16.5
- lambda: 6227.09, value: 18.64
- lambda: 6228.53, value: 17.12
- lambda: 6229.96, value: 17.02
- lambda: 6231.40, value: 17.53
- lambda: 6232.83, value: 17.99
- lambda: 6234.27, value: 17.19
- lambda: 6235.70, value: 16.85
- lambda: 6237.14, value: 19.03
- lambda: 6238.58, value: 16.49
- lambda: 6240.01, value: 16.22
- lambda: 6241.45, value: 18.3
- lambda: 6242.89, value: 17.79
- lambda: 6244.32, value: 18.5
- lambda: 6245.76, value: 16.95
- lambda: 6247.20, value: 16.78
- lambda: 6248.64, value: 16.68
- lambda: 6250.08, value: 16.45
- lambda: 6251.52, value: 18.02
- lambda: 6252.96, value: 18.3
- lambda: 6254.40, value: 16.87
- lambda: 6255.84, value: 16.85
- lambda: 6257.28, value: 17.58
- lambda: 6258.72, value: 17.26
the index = 17.12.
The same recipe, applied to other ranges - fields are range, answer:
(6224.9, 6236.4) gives 18.64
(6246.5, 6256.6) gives 18.3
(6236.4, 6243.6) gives 19.03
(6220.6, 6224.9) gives 18.01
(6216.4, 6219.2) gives 17.26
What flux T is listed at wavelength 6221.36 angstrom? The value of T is 18.01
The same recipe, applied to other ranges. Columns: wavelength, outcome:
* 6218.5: 17.26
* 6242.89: 17.79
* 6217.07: 17.2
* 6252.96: 18.3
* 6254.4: 16.87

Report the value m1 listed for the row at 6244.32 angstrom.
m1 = 18.5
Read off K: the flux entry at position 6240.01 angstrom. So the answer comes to 16.22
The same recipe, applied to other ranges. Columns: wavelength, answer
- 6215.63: 16.13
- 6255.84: 16.85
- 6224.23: 18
